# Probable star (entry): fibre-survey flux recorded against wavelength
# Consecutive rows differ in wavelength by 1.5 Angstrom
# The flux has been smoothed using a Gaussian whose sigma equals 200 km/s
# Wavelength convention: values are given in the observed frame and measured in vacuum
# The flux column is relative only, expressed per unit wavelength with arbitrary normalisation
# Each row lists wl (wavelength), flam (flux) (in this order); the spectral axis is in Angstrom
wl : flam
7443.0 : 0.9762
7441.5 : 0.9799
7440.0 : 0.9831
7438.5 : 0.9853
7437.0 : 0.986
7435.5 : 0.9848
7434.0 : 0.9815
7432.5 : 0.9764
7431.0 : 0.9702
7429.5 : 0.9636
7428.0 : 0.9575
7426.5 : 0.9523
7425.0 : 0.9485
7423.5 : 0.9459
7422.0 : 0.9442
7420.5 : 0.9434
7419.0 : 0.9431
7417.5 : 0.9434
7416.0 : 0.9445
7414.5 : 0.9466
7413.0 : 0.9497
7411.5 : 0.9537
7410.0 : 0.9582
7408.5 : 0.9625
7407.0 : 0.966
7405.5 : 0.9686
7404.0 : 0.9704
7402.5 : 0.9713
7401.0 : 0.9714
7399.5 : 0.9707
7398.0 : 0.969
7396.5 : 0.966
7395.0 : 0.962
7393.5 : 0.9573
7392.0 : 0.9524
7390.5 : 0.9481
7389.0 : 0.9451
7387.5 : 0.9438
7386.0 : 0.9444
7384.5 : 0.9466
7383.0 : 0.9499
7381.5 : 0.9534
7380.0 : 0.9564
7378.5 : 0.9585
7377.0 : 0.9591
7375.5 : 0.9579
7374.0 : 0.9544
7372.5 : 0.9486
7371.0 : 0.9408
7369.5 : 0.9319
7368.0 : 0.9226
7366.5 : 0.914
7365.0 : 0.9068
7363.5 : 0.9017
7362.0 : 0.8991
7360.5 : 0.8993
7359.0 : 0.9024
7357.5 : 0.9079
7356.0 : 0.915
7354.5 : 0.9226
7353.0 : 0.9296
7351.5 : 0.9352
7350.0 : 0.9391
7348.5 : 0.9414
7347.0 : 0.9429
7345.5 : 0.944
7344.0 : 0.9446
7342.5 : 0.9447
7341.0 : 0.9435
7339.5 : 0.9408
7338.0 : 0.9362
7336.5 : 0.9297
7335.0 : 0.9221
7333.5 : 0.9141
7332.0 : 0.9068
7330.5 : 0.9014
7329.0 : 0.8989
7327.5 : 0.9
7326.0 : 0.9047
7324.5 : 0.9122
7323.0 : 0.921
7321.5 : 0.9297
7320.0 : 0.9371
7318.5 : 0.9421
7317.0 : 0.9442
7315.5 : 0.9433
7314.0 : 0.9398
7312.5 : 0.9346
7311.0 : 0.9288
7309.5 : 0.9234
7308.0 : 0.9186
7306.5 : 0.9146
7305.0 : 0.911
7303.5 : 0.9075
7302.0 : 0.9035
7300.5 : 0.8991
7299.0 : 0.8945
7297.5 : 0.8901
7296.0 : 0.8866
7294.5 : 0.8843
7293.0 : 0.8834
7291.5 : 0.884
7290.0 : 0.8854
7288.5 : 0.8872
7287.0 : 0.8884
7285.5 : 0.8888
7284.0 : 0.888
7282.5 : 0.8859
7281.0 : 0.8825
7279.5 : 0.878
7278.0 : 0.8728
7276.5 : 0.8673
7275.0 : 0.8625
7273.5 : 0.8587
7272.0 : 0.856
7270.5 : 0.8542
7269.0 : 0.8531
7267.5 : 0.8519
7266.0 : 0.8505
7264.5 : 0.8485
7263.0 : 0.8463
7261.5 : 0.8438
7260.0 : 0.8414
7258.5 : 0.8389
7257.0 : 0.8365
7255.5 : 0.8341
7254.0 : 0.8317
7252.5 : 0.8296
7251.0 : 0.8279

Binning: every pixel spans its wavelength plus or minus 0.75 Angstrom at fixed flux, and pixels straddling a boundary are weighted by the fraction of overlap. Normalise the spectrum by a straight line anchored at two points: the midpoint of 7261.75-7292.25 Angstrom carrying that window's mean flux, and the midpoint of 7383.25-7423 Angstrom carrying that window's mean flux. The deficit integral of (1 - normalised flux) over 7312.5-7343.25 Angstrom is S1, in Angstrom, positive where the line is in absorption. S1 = -0.7 Angstrom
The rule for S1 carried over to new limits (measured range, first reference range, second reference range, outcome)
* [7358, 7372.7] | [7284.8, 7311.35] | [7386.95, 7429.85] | 0.3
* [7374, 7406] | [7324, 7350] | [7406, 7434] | -0.5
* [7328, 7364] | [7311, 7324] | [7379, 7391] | 0.7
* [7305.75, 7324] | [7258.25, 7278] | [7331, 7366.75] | -0.8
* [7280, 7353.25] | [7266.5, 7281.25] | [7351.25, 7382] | -1.8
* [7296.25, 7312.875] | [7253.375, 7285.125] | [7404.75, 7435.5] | -0.6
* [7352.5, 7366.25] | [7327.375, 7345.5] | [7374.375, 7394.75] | 0.4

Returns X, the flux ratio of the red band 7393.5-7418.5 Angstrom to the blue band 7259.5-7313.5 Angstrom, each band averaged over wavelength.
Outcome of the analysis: 1.09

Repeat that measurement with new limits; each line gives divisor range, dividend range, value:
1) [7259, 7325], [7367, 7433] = 1.07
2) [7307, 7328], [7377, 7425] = 1.03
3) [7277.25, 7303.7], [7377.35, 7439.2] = 1.08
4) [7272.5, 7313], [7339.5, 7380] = 1.04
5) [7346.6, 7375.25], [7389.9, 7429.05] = 1.03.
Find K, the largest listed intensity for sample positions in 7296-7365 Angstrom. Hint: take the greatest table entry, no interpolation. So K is 0.9447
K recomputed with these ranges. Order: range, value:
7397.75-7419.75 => 0.9714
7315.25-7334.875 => 0.9442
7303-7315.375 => 0.9398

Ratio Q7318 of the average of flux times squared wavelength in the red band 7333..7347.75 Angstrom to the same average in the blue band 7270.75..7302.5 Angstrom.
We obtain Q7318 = 1.08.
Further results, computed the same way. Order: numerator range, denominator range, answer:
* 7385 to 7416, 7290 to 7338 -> 1.07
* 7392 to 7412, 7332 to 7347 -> 1.05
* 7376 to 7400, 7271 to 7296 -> 1.12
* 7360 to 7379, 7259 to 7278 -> 1.12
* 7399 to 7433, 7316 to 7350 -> 1.06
